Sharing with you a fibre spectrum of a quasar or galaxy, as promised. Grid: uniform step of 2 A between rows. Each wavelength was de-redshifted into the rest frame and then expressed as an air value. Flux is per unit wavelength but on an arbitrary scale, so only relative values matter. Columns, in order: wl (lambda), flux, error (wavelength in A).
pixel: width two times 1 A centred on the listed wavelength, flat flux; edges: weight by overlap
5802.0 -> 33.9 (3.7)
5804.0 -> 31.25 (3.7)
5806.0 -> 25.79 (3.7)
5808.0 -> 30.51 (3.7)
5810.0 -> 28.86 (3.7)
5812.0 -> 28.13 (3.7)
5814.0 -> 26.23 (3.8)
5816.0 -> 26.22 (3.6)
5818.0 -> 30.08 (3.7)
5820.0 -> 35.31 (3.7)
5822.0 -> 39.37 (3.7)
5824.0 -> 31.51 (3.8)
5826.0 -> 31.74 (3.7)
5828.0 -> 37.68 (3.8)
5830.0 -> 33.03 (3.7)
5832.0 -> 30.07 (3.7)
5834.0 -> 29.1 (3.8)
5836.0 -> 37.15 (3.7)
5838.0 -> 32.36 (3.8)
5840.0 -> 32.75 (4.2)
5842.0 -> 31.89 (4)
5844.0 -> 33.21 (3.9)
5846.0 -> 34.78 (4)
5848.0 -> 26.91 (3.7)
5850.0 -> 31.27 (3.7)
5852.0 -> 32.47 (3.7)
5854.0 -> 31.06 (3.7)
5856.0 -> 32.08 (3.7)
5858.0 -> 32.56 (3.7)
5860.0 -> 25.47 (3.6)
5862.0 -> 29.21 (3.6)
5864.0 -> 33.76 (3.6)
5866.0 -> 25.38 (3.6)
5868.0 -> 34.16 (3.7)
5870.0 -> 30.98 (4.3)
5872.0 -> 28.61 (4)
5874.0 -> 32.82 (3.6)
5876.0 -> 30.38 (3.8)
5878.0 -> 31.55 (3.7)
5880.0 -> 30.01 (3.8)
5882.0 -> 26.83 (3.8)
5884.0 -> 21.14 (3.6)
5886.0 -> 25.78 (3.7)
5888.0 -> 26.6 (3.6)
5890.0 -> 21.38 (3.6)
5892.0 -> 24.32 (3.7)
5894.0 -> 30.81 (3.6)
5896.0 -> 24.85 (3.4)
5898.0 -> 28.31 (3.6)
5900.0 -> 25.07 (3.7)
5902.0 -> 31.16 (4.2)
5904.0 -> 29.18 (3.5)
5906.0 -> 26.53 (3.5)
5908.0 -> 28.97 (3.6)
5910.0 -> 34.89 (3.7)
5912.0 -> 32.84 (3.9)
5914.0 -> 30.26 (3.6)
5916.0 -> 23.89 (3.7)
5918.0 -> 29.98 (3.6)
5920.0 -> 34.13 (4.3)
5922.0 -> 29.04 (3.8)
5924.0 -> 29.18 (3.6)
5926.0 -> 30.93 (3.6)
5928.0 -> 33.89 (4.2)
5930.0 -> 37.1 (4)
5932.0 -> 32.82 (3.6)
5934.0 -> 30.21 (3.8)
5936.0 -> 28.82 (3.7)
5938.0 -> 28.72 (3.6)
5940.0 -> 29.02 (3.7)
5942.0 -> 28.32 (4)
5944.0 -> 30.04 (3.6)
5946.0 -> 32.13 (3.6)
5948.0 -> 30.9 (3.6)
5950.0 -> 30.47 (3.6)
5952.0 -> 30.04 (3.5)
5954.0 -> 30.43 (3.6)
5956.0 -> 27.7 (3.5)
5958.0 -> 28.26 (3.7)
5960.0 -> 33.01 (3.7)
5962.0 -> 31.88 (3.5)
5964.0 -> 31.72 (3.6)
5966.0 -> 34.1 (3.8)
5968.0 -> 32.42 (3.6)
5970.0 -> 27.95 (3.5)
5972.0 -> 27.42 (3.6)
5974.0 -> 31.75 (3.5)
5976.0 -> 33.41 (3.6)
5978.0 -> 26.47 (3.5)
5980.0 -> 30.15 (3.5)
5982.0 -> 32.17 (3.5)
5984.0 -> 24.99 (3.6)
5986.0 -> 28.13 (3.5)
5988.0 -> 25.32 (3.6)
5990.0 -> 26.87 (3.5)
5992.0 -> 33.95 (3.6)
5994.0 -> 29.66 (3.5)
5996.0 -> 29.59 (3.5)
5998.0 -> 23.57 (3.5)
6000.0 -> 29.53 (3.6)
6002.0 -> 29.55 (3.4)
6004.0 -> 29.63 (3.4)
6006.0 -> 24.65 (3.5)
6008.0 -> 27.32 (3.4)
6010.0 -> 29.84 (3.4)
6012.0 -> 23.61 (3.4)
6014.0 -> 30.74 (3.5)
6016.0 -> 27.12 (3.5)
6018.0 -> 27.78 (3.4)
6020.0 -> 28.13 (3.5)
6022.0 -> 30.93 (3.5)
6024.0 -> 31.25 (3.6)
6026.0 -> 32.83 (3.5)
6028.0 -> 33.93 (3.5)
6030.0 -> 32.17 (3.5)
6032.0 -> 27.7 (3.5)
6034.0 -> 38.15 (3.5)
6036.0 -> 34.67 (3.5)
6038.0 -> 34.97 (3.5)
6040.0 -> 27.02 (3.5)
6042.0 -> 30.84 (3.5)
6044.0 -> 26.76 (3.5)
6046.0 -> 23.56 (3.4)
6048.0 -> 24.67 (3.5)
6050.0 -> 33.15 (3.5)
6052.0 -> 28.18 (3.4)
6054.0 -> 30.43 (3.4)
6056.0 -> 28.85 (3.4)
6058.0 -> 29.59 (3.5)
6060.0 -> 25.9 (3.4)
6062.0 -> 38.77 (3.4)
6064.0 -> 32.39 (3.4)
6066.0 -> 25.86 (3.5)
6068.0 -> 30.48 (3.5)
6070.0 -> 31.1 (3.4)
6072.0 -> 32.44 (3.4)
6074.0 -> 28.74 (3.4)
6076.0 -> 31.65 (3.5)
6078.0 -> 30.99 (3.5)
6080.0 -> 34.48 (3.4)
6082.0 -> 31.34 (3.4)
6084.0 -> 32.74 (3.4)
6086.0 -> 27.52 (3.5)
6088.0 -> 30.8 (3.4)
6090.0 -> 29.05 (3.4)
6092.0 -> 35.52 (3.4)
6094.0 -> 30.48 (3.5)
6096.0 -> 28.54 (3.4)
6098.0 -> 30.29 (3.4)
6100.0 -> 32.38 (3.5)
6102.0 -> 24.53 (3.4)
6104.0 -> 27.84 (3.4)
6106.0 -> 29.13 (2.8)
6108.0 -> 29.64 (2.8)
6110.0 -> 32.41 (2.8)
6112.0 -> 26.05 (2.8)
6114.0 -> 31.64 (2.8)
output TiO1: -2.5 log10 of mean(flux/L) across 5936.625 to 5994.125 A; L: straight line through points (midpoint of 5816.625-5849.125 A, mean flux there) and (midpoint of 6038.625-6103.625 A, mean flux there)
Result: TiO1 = 0.05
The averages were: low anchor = 32.8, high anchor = 30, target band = 29.9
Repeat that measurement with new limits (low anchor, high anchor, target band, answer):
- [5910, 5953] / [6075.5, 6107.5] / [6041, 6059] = 0.076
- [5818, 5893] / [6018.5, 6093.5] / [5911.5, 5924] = 0.030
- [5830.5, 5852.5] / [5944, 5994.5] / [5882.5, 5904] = 0.194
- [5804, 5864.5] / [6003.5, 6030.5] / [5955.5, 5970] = -0.048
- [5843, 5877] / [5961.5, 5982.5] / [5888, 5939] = 0.051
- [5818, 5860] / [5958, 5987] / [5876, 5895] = 0.190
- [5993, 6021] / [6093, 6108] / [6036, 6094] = -0.064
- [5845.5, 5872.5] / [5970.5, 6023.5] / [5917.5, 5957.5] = -0.045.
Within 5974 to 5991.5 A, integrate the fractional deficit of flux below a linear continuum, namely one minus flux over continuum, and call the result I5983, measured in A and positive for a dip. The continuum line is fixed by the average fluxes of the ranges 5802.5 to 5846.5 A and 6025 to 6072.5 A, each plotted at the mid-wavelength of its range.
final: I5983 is 1.2 A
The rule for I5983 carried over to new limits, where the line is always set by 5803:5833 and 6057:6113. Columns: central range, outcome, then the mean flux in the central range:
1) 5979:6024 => 3.23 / 28.4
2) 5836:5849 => -0.58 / 32.4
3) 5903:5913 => 0.11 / 30.5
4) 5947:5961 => 0.27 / 30.1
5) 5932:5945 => 0.54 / 29.5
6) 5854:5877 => 0.31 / 30.5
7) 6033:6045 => -0.62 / 32.1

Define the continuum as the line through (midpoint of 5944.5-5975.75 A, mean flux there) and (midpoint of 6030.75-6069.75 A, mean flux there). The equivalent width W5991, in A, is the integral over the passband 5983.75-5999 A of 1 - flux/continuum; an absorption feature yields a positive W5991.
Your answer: 1.3 A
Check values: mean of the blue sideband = 30.7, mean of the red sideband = 30.1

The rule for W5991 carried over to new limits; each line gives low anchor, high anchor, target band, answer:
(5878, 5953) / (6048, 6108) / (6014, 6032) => -0.25 A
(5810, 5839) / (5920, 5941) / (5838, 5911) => 4.93 A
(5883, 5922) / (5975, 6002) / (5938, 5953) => -0.89 A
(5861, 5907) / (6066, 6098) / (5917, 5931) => -1.60 A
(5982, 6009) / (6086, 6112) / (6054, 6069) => -0.57 A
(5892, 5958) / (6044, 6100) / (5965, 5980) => -0.23 A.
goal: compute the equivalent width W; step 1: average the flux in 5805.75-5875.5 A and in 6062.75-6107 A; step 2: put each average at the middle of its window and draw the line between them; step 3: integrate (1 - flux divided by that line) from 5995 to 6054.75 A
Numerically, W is 2.4 A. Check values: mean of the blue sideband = 31.3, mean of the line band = 29.4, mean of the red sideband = 30.4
